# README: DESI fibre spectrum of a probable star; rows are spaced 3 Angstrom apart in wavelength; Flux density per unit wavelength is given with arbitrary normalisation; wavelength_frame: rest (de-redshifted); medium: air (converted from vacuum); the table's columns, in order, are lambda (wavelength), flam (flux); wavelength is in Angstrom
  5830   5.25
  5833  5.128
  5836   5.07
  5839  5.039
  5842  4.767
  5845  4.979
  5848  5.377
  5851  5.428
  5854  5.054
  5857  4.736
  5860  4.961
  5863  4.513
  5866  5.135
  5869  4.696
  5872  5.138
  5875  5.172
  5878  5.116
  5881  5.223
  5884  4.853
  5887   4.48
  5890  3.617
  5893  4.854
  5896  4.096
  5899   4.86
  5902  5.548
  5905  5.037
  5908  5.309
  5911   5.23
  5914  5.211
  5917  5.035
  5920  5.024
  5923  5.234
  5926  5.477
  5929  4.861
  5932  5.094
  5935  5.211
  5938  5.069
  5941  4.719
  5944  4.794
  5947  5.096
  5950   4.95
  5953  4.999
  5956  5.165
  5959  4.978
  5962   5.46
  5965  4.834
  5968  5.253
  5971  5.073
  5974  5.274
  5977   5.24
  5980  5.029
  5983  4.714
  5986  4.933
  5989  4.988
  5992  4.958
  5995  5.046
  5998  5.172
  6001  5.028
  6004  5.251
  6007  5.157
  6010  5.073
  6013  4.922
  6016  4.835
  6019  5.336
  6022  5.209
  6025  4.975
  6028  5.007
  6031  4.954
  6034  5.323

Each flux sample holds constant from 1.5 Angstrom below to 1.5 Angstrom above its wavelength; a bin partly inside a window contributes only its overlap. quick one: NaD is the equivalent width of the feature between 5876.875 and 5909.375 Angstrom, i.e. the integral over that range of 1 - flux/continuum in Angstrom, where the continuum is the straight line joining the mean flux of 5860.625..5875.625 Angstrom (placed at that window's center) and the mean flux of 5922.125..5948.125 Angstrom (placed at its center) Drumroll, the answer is 1.0 Angstrom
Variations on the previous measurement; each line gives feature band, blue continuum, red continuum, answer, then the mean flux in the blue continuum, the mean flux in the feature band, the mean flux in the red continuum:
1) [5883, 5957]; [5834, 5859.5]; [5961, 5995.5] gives 1.55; 5.05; 4.95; 5.06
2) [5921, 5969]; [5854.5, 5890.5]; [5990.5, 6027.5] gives -1.01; 4.84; 5.07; 5.08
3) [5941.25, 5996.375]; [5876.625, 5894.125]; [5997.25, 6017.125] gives -1.04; 4.68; 5.04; 5.06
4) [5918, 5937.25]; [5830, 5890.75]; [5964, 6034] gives -0.54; 4.95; 5.14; 5.06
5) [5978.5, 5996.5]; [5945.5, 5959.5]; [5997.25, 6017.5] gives 0.38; 5.04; 4.94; 5.06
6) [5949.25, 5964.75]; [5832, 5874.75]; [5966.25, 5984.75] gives -0.05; 5.01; 5.1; 5.09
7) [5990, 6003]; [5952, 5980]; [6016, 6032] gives 0.13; 5.14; 5.06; 5.08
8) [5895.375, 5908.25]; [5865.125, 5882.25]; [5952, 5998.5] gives 0.20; 5.08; 5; 5.07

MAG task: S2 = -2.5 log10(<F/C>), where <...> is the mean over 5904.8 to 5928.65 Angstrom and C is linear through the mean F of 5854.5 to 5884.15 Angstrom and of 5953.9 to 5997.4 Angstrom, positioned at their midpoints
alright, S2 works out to -0.04 mag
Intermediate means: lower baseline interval 4.96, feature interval 5.19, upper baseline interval 5.07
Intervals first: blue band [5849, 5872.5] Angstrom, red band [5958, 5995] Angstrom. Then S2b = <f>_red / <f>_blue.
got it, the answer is 1.02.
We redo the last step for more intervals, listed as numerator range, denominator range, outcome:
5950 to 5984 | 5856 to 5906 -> 1.06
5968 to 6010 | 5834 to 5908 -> 1.03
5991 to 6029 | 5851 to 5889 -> 1.03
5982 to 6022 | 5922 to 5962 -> 1.00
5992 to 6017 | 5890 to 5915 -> 1.03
